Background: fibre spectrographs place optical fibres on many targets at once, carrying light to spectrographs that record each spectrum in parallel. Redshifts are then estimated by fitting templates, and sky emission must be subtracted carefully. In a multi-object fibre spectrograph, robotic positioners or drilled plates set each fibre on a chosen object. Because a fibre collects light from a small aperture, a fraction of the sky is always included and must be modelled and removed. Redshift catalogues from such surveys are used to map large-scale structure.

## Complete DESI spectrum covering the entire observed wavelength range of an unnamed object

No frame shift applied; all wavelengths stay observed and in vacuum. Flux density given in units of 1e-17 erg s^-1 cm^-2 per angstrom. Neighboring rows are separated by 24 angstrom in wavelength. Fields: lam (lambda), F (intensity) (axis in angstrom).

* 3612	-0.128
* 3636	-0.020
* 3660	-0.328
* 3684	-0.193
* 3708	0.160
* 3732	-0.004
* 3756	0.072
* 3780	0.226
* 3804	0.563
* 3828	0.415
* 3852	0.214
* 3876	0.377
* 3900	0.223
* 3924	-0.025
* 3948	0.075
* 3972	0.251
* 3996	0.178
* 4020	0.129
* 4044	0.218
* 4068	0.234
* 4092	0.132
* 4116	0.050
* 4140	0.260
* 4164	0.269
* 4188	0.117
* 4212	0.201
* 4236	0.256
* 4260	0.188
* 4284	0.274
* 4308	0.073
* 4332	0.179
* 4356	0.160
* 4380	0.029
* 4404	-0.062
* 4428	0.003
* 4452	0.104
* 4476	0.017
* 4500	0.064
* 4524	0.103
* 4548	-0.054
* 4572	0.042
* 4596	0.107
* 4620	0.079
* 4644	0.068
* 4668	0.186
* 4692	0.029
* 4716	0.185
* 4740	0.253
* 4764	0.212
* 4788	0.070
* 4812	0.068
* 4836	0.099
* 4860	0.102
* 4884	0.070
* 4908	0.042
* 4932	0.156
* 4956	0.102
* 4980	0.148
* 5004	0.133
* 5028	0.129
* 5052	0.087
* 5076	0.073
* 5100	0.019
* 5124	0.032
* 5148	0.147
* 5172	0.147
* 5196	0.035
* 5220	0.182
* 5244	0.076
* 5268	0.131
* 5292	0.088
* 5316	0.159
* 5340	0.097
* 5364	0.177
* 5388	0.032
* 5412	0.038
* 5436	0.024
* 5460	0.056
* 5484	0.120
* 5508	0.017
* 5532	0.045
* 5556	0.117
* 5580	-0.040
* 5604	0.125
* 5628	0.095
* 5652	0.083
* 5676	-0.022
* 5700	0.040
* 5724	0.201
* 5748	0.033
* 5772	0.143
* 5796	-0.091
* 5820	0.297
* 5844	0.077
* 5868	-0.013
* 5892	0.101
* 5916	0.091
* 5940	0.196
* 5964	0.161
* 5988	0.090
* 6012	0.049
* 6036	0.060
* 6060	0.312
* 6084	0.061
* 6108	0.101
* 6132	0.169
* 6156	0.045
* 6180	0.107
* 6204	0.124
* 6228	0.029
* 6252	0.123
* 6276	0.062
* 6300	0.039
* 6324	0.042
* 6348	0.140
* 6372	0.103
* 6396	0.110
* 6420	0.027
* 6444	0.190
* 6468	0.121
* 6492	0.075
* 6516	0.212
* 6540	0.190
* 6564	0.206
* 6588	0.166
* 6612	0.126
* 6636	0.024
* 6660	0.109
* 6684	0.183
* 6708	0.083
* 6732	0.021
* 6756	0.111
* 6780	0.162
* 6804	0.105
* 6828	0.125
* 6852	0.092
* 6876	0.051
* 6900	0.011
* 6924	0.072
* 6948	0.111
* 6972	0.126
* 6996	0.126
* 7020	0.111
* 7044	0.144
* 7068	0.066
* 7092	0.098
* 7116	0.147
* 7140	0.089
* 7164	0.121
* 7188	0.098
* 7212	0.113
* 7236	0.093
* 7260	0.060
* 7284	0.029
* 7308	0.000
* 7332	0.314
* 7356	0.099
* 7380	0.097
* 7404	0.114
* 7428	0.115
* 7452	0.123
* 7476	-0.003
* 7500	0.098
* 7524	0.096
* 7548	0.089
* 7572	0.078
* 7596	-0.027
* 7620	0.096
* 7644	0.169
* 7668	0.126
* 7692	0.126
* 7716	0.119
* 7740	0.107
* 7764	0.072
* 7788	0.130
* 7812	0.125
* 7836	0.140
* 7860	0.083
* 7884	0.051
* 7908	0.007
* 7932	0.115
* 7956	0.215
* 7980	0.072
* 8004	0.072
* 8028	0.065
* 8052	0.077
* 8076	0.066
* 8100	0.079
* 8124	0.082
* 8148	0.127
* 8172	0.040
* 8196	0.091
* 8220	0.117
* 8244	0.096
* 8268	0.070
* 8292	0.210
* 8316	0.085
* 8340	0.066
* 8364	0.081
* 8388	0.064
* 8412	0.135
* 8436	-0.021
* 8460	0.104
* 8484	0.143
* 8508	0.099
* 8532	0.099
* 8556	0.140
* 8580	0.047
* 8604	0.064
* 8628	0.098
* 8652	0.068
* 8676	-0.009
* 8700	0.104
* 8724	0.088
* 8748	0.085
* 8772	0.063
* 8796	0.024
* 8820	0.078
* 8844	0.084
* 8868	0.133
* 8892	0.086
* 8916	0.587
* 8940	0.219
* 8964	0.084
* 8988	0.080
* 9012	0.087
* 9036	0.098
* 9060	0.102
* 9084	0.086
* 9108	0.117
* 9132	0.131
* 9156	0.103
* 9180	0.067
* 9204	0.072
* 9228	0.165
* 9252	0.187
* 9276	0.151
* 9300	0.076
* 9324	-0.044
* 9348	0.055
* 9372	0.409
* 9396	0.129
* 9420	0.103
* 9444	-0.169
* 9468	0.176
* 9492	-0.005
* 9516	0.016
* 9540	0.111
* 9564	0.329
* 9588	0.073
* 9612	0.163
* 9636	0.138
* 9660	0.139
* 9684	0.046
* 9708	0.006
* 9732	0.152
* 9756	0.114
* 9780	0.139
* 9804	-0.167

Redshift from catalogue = 1.394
